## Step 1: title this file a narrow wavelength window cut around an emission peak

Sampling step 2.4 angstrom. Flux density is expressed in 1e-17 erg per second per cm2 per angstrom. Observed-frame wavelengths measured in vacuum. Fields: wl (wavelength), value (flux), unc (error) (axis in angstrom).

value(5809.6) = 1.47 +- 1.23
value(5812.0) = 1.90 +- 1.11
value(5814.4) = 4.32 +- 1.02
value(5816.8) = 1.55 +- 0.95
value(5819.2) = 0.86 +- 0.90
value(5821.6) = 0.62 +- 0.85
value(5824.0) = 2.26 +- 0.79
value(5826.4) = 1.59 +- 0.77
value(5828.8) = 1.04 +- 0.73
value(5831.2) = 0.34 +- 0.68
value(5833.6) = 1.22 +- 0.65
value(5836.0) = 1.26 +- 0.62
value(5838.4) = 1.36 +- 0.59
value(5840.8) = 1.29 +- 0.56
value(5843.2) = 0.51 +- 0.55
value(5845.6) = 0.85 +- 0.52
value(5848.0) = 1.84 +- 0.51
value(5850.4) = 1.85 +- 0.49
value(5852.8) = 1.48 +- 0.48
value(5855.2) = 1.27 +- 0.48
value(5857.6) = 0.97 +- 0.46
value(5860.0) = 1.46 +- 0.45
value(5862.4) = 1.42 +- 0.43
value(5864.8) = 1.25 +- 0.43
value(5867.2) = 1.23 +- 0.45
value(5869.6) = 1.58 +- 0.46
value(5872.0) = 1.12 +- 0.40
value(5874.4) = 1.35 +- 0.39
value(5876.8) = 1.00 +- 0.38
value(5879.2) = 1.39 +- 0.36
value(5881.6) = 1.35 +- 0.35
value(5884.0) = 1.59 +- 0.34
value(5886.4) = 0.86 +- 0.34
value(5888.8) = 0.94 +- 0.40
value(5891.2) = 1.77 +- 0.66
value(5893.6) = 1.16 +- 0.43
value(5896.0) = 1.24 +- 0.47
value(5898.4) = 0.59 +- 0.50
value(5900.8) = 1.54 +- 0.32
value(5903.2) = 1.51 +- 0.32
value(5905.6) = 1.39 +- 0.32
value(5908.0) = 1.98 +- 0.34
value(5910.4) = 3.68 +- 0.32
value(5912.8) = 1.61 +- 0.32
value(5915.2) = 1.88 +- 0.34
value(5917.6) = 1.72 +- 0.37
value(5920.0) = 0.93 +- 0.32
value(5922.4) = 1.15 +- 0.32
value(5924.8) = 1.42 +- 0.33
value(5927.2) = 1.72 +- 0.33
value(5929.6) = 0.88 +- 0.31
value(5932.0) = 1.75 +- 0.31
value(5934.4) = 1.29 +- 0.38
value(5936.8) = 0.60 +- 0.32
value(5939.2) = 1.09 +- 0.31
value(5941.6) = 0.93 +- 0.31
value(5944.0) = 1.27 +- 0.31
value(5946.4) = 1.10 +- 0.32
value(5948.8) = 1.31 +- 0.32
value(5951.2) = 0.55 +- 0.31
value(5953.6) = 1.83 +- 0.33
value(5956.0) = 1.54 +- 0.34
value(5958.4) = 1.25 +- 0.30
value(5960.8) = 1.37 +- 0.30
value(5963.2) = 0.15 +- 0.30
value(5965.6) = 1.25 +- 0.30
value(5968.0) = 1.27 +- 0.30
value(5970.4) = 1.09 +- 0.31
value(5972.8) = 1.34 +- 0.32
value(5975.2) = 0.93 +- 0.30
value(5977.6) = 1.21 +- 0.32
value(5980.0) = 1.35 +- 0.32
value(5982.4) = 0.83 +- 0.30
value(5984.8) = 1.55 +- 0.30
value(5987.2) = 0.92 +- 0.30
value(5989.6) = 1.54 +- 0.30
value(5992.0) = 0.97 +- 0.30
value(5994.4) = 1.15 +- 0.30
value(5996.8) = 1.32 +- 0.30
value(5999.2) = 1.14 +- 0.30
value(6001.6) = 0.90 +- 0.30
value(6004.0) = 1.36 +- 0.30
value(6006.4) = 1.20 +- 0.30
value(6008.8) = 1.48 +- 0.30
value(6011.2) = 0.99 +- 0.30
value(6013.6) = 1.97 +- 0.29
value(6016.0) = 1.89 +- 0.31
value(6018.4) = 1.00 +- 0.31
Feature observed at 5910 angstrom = [O III] 5007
